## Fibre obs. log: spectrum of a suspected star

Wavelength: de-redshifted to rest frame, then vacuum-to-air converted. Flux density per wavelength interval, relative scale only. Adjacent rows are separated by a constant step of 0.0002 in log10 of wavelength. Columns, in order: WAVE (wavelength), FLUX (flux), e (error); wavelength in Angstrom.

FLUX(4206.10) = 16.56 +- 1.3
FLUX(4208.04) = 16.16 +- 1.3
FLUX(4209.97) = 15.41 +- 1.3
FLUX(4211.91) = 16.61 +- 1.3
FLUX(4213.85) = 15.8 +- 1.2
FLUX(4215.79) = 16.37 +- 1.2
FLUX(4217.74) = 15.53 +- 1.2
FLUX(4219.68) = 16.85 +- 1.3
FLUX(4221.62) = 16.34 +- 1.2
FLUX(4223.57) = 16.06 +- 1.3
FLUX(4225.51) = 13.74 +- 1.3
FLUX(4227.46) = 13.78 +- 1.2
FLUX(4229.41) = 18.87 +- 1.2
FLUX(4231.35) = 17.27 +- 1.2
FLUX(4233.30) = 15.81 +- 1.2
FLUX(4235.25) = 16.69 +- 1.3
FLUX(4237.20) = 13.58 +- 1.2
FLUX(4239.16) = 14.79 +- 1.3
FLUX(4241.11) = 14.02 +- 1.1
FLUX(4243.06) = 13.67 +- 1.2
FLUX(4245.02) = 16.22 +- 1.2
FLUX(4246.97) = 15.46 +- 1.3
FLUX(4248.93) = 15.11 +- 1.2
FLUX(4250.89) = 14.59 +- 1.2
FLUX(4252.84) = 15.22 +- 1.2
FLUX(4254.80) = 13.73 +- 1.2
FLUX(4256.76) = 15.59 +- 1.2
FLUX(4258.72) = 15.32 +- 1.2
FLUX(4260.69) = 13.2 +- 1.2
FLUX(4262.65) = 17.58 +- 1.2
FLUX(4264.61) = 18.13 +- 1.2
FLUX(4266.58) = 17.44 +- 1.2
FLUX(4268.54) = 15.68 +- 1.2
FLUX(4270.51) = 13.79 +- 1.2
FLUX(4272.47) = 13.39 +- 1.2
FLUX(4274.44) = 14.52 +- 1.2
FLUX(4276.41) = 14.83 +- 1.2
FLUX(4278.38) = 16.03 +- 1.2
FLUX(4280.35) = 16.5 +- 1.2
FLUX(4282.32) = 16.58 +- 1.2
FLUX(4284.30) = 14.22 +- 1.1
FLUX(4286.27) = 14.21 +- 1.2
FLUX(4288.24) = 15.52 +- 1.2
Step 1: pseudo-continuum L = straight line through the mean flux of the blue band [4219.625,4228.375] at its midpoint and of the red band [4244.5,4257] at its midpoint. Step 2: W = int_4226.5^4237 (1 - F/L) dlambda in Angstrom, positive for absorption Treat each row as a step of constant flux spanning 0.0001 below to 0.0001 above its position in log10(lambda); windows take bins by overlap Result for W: -0.8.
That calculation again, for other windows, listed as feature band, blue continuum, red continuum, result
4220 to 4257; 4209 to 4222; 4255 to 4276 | 1.1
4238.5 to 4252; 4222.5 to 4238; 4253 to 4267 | 0.8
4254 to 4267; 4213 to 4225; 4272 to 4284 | -0.2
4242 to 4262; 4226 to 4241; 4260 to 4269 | 1.7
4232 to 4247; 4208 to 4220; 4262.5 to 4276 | 0.8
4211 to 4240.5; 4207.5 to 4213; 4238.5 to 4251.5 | -0.6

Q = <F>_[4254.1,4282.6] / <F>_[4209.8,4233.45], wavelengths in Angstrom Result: 0.96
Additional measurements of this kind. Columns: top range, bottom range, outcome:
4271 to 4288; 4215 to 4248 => 0.96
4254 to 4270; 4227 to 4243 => 1.02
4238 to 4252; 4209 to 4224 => 0.92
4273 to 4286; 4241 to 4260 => 1.03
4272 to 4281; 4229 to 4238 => 0.92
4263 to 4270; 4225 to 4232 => 1.06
